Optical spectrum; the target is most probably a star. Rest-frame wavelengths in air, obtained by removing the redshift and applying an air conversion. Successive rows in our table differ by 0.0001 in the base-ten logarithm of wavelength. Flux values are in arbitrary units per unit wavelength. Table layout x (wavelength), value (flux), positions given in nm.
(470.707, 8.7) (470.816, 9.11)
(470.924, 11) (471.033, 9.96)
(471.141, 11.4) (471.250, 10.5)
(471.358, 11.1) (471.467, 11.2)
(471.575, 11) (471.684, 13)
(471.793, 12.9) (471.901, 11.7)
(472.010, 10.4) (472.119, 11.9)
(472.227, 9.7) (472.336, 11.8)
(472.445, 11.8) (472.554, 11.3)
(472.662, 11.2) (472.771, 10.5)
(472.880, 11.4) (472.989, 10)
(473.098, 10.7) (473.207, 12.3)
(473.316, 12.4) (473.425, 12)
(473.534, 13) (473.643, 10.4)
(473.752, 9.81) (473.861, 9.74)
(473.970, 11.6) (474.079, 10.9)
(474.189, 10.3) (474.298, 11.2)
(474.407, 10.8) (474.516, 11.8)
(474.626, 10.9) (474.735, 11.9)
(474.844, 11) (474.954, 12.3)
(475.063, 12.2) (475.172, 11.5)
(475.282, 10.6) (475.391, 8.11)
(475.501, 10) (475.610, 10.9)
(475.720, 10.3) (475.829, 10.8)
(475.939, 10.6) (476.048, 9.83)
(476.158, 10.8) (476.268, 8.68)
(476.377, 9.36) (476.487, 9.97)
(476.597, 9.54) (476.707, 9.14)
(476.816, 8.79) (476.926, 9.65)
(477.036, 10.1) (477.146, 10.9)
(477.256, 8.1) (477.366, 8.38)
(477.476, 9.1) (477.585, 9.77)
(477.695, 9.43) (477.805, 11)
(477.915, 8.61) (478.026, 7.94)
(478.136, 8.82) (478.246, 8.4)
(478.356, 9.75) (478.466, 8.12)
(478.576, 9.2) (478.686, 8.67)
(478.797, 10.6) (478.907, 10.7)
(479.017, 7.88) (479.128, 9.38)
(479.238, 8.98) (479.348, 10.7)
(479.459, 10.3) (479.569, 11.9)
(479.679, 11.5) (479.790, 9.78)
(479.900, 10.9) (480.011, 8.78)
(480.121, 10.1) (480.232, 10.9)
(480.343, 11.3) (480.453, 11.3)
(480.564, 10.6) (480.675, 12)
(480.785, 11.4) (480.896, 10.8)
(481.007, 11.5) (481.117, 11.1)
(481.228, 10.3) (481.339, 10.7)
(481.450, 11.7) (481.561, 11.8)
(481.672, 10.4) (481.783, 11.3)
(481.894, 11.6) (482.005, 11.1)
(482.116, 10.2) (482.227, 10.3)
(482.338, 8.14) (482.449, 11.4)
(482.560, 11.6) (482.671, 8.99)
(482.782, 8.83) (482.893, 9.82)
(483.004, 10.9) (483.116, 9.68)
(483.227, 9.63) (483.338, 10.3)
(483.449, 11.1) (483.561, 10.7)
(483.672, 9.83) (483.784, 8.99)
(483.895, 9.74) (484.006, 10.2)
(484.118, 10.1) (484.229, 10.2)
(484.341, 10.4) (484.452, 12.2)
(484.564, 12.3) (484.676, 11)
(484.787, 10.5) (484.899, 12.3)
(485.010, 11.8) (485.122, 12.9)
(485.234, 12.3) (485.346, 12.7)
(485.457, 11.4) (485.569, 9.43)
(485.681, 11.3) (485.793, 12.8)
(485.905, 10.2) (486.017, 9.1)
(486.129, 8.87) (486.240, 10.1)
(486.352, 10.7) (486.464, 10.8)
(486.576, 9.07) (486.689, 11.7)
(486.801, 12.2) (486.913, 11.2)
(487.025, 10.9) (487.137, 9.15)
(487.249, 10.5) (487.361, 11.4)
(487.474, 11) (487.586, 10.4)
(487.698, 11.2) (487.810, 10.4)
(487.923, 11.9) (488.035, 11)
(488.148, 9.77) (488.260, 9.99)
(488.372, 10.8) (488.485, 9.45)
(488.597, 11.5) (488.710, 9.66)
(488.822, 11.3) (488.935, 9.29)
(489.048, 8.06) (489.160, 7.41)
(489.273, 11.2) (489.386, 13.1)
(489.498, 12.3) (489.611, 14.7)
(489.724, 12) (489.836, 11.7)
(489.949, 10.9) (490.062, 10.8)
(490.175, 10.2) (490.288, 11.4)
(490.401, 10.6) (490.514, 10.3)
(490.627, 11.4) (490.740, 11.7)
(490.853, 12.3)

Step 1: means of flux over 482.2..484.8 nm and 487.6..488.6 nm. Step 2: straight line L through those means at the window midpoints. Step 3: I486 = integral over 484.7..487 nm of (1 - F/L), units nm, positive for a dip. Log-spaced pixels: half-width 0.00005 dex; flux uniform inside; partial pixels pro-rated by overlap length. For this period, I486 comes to -0.135 nm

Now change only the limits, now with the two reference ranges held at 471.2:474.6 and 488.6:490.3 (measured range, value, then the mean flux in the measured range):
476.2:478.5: 0.40 nm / 9.24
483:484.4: 0.12 nm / 10.1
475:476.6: 0.13 nm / 10.2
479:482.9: 0.18 nm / 10.6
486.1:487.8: 0.05 nm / 10.6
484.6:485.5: -0.07 nm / 11.9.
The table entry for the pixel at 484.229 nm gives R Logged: 10.2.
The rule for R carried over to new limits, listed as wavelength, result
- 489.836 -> 11.7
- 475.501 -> 10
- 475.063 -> 12.2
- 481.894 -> 11.6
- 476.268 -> 8.68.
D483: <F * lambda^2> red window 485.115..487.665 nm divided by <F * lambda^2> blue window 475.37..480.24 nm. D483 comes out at 1.2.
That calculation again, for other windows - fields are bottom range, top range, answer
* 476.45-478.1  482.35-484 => 1.10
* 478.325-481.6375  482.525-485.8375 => 1.05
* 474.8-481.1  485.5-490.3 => 1.11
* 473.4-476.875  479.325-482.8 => 1.04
